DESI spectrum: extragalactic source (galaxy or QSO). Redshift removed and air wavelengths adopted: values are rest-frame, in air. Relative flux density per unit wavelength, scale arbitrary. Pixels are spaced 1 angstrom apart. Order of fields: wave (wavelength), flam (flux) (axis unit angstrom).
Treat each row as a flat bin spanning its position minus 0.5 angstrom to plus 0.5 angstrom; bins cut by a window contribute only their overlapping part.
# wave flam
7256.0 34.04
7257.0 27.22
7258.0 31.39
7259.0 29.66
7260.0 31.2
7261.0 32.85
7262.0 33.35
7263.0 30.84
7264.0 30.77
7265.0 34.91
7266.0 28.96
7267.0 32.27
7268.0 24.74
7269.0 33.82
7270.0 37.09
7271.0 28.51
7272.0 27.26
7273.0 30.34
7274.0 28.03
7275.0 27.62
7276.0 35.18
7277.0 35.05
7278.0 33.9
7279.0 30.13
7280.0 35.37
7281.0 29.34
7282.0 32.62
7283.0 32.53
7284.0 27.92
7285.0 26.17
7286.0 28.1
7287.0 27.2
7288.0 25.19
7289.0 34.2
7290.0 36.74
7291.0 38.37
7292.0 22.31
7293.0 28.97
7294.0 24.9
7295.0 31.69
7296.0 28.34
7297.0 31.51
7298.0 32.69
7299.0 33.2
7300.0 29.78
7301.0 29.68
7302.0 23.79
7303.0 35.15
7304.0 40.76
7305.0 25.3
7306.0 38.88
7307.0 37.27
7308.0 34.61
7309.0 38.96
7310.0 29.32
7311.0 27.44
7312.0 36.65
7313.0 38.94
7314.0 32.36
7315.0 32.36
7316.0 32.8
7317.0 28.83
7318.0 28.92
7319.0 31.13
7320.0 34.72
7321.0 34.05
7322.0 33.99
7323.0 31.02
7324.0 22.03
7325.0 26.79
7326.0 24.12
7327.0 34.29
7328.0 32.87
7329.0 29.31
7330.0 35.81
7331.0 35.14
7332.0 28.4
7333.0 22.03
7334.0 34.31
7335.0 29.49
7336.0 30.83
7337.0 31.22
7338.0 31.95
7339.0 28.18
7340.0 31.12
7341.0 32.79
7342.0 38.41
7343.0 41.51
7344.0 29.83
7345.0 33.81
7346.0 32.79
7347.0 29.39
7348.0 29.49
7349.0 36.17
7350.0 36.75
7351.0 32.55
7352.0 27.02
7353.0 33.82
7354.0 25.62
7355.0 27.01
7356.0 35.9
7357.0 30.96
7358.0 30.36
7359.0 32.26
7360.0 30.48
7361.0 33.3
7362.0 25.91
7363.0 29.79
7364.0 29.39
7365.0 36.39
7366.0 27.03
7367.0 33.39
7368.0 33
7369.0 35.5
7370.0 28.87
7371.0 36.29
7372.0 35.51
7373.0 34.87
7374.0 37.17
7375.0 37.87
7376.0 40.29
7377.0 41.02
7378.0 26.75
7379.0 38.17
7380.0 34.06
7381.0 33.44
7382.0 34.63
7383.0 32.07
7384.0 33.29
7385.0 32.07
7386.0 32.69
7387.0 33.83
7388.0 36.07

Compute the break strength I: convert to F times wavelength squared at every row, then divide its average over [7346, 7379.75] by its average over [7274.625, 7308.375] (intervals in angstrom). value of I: 1.1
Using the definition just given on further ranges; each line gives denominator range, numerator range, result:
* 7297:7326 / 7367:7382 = 1.12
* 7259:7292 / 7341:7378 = 1.08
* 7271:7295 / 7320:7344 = 1.05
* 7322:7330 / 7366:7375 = 1.17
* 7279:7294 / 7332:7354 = 1.07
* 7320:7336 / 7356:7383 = 1.11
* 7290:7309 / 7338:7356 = 1.03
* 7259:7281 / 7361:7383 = 1.10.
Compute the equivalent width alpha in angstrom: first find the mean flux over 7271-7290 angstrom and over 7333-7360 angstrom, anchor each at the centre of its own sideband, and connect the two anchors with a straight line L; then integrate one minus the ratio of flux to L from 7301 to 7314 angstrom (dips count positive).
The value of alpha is -1.12 angstrom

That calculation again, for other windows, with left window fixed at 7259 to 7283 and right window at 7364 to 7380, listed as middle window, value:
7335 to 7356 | 1.1 angstrom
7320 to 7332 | 0.8 angstrom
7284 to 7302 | 1.4 angstrom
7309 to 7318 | 0.1 angstrom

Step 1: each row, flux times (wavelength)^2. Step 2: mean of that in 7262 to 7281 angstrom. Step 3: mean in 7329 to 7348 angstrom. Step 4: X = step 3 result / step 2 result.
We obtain 1.0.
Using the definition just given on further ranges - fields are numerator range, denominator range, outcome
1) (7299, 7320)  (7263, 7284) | 1.05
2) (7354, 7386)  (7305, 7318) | 1.00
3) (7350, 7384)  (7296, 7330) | 1.04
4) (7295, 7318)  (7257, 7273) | 1.06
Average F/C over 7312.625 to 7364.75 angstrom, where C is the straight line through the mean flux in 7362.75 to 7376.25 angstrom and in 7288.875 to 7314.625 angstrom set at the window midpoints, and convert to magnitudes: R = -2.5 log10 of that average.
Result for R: 0.06 mag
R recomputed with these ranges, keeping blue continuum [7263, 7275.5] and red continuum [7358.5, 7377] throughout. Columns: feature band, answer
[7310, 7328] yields 0.024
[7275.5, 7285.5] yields -0.038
